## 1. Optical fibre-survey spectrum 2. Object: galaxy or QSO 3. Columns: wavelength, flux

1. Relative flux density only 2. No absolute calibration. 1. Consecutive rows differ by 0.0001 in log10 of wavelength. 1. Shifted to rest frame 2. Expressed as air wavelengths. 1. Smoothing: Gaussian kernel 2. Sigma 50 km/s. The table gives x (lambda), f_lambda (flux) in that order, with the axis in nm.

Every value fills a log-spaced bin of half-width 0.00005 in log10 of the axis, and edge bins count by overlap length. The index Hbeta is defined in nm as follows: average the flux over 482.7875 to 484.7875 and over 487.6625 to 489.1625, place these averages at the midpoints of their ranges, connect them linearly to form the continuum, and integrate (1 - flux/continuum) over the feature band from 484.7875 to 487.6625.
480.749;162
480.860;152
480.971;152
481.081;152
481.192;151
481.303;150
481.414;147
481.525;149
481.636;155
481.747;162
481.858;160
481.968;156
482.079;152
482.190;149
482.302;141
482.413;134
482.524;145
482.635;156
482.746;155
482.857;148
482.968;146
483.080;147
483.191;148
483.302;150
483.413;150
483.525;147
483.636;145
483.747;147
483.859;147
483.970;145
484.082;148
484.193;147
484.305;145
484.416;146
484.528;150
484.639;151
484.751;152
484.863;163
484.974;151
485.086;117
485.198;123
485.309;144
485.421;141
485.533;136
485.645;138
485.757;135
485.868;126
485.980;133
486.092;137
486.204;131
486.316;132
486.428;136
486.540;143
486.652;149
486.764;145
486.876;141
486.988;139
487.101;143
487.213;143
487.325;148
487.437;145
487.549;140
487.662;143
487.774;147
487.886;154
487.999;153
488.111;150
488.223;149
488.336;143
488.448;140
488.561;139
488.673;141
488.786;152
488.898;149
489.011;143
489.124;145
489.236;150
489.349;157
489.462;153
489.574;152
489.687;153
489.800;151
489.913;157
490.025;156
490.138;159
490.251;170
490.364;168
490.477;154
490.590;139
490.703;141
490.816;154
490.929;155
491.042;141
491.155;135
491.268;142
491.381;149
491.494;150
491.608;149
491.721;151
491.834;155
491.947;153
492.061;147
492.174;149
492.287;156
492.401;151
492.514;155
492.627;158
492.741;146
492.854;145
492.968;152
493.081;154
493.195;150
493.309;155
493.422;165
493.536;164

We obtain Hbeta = 0.15 nm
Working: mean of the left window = 148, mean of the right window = 146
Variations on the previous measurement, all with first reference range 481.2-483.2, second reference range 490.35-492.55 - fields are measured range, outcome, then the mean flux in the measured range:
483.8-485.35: 0.051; 145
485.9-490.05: 0.119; 145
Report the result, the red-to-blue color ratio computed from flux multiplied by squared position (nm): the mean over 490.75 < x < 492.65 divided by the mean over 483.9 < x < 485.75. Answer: 1.08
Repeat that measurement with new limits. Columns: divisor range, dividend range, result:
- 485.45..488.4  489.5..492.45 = 1.09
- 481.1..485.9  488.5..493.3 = 1.06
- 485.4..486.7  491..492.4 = 1.11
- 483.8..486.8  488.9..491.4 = 1.09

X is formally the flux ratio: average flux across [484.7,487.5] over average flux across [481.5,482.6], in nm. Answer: 0.9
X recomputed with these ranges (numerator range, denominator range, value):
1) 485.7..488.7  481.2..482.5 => 0.94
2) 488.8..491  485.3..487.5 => 1.10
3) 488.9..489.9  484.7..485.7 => 1.07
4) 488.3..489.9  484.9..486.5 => 1.10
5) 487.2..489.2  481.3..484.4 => 0.98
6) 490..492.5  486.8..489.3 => 1.04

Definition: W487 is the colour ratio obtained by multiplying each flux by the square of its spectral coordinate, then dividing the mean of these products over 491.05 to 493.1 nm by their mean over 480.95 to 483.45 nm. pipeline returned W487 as 1.0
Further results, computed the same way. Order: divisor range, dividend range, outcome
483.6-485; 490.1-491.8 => 1.04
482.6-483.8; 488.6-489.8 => 1.03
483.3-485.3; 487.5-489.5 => 1.03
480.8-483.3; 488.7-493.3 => 1.04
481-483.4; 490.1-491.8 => 1.04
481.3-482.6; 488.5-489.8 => 1.02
